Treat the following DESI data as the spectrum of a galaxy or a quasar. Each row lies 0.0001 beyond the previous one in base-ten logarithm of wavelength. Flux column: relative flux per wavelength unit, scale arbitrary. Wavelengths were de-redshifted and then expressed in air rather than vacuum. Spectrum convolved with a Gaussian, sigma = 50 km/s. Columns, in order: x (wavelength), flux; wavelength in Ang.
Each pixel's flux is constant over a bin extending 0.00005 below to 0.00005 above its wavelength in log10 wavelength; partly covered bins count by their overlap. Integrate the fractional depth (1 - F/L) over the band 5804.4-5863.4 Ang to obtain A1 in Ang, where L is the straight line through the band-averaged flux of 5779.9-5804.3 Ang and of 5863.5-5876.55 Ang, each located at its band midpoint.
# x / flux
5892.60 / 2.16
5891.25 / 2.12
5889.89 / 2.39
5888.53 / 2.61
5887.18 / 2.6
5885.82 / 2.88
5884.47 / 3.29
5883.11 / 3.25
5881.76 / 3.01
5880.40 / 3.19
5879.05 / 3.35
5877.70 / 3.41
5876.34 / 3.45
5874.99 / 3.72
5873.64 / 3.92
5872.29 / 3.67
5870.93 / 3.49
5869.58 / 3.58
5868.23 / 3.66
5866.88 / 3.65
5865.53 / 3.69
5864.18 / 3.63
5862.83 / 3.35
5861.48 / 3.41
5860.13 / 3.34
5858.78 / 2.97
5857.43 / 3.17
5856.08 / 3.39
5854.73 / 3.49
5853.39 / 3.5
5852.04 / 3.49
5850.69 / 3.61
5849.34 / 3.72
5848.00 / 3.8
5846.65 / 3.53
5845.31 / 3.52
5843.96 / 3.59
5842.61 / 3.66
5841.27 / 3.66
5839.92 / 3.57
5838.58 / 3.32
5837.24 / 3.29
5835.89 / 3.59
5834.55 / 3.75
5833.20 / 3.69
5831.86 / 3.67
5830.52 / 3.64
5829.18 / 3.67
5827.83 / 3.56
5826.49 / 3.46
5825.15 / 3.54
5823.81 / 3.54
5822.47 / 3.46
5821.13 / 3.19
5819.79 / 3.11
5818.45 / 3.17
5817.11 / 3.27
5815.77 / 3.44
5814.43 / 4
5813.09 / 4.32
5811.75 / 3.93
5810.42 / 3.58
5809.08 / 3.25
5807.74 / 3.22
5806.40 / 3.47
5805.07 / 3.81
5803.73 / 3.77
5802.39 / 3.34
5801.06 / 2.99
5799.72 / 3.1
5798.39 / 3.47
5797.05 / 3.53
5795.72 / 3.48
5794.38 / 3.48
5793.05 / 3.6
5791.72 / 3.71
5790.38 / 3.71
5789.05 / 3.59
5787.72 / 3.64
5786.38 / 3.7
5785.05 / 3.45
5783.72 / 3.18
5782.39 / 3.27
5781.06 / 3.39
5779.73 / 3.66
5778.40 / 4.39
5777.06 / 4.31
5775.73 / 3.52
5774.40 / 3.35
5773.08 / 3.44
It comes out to 0.9 Ang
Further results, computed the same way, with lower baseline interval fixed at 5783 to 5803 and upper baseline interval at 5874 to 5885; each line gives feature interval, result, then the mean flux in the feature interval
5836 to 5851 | -0.8 Ang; 3.57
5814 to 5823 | 0.2 Ang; 3.36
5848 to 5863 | -0.2 Ang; 3.42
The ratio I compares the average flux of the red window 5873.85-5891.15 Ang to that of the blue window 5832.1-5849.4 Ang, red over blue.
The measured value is 0.9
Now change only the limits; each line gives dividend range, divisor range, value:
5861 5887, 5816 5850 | 0.98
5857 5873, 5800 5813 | 0.99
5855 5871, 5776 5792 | 0.94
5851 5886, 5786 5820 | 0.97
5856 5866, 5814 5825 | 0.99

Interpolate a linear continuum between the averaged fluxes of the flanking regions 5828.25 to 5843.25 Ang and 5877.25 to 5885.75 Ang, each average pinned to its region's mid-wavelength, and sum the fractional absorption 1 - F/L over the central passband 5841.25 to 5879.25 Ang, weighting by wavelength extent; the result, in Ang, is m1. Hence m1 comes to -1.58 Ang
